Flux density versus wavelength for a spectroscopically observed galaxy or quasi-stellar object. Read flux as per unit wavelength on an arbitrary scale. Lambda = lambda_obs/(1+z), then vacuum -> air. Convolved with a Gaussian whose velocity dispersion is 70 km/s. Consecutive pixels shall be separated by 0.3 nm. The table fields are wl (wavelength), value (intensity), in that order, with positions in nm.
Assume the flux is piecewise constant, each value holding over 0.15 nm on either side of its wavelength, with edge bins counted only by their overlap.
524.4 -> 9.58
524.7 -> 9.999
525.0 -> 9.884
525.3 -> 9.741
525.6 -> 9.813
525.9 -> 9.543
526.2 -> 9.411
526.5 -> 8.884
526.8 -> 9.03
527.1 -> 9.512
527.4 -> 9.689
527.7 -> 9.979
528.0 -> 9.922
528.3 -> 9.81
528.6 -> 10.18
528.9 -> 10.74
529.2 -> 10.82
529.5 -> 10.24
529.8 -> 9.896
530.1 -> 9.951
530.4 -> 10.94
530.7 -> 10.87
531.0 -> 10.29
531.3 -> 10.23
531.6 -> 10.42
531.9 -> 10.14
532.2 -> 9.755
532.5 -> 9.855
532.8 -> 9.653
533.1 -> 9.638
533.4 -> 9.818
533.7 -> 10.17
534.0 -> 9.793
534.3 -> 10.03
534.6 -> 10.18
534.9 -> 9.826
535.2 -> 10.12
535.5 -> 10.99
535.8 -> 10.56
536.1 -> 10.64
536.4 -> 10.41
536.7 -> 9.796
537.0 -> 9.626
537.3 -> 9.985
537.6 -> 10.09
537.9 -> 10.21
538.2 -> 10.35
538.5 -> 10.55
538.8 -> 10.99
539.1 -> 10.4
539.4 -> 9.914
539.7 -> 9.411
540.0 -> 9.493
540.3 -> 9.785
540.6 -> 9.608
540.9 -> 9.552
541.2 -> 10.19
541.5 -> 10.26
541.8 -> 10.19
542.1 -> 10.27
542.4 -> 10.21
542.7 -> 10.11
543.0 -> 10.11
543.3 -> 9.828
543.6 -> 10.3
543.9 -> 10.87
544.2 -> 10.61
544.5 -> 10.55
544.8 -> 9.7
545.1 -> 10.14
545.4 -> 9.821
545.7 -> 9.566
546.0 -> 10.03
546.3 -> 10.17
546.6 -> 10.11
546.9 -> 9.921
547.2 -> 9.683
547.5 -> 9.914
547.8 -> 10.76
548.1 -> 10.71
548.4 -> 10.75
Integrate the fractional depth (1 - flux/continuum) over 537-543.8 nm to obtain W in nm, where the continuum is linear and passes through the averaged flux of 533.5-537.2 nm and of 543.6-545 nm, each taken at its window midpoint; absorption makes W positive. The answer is 0.15 nm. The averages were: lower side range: 10.2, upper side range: 10.4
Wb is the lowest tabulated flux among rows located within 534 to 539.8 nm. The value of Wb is 9.411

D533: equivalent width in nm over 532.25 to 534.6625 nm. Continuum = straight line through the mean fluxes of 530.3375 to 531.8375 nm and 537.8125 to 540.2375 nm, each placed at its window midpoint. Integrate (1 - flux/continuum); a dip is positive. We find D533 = 0.12 nm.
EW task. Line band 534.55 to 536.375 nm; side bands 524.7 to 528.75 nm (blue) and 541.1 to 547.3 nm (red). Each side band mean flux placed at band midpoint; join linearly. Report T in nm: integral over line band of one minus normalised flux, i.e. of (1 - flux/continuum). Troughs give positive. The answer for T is -0.09 nm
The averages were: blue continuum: 9.66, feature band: 10.4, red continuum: 10.1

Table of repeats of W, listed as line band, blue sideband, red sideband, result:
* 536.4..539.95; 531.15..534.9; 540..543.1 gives -0.045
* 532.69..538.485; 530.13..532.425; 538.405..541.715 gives 0.036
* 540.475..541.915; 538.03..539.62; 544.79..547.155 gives 0.039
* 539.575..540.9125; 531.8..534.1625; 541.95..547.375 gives 0.058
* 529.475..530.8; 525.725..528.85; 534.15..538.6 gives -0.075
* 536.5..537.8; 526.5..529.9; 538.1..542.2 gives 0.016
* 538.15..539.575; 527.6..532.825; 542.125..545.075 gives -0.026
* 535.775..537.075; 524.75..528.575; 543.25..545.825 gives -0.037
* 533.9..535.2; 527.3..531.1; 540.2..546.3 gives 0.027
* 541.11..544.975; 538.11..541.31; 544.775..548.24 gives -0.082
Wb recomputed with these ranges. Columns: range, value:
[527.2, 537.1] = 9.626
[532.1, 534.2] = 9.638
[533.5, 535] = 9.793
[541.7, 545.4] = 9.7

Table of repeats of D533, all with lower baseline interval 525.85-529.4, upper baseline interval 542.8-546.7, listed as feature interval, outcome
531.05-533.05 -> -0.023 nm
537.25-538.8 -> -0.049 nm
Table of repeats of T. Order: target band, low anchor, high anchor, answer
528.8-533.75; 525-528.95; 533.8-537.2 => -0.13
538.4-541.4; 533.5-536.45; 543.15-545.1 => 0.09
